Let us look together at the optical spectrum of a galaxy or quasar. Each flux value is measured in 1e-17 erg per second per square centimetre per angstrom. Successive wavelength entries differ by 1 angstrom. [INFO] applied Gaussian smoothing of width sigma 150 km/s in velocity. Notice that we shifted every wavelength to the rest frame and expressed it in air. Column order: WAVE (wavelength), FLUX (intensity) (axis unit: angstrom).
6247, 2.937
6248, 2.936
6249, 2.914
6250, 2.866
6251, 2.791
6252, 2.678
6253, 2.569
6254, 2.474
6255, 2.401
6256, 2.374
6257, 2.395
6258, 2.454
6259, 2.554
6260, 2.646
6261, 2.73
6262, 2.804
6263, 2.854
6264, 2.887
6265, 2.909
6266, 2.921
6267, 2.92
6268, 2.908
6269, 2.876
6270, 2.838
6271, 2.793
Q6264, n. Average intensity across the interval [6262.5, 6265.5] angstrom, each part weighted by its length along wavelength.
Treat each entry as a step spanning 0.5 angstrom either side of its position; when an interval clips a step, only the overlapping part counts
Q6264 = 2.88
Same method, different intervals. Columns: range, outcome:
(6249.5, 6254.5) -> 2.68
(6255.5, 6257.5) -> 2.38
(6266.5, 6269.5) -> 2.9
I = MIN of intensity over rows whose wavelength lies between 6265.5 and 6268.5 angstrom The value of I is 2.908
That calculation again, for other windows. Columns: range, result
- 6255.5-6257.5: 2.374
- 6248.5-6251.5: 2.791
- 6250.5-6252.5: 2.678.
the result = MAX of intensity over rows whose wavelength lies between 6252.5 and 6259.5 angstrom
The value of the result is 2.569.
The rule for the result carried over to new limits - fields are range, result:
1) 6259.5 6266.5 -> 2.921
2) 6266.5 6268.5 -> 2.92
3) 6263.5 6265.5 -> 2.909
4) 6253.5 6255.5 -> 2.474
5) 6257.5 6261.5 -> 2.73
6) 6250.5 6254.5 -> 2.791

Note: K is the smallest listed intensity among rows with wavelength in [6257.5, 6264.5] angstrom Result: 2.454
